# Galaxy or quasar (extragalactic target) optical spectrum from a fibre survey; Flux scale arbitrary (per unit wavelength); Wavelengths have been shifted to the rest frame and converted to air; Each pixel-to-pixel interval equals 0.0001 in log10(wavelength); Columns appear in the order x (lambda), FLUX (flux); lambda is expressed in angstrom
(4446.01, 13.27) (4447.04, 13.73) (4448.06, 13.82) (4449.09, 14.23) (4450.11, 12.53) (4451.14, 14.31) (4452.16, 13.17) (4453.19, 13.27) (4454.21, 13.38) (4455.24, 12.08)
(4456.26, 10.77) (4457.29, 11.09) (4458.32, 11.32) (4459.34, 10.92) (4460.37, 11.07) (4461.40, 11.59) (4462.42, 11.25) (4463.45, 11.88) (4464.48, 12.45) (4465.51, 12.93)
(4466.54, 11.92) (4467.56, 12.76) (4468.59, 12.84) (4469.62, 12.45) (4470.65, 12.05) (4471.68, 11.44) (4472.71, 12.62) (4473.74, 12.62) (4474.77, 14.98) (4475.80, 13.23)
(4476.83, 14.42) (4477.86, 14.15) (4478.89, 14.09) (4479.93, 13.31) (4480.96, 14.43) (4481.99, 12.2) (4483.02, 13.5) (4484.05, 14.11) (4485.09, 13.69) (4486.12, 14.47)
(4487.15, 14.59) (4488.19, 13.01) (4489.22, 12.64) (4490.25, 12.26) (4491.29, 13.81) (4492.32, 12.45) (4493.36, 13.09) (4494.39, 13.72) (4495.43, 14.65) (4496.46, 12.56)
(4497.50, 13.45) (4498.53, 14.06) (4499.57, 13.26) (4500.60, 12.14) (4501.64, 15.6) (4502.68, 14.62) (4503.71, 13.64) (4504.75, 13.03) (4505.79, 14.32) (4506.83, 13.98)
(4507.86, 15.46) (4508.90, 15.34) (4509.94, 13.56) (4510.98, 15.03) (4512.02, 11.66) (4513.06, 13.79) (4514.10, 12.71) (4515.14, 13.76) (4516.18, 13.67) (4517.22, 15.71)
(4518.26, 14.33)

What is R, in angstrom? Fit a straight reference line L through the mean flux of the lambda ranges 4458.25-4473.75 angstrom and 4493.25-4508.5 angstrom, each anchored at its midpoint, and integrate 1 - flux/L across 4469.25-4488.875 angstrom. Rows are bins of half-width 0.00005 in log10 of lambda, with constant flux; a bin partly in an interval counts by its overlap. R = -1.1 angstrom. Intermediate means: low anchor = 12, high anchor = 13.9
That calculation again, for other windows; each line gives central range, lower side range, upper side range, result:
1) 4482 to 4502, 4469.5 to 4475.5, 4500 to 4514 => -0.1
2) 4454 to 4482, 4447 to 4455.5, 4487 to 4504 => 1.9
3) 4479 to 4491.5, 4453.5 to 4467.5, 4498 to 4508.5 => -0.4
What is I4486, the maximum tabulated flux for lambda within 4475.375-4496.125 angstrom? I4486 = 14.65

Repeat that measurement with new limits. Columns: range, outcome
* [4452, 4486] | 14.98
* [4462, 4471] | 12.93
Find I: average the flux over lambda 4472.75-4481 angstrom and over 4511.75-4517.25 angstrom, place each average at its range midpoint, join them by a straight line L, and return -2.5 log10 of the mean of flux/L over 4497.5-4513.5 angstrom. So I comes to -0.03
